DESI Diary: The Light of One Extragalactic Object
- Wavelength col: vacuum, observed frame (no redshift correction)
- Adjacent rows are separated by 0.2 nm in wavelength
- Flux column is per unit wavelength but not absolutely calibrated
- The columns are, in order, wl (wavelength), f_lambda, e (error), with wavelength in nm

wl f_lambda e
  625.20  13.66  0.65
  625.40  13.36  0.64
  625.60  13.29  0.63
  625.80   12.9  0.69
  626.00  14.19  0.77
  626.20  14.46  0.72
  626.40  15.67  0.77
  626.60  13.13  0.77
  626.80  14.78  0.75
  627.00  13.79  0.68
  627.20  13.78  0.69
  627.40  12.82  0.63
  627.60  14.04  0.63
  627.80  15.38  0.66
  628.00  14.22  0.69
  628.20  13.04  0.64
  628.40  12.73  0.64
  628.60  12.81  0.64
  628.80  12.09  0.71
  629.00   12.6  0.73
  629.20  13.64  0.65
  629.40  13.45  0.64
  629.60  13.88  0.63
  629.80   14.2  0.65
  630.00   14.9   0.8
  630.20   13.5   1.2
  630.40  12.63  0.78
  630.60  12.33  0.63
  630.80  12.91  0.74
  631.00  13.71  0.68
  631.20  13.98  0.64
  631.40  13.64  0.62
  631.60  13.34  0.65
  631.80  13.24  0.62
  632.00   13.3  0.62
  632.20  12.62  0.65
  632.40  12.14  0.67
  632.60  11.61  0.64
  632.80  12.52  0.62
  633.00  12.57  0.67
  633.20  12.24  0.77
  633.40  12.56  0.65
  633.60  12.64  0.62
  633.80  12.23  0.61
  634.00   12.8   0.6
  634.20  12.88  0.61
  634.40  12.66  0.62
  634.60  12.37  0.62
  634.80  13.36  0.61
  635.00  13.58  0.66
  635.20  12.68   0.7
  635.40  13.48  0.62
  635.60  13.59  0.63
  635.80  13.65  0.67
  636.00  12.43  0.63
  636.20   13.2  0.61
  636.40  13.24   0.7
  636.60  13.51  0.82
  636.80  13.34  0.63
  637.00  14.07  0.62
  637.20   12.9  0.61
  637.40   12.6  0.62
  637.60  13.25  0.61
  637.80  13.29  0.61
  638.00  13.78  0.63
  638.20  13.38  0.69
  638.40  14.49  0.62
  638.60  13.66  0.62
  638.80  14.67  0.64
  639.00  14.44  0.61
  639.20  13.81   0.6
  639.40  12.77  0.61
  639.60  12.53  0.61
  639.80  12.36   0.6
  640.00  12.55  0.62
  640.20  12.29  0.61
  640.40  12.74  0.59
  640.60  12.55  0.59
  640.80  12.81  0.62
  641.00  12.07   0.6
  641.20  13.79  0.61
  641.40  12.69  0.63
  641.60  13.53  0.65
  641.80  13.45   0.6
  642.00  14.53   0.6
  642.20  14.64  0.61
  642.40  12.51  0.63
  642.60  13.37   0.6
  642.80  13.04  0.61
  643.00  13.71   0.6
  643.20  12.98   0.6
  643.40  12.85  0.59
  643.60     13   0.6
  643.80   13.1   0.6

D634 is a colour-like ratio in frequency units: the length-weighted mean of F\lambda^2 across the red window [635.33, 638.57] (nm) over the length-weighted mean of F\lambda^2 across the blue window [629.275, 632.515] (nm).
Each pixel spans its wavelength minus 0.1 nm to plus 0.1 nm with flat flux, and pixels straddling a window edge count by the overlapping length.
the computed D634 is 1.0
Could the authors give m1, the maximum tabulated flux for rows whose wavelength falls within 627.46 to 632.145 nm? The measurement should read 15.38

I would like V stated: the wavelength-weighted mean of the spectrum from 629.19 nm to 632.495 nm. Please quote 13.4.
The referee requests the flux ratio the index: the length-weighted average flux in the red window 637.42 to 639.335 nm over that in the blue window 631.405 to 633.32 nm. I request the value 1.1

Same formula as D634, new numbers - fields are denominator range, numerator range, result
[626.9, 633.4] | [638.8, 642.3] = 1.03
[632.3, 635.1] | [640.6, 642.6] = 1.08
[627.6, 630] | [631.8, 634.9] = 0.94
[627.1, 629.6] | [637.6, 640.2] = 1.04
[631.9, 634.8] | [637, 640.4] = 1.08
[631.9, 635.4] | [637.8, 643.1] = 1.07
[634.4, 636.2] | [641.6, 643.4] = 1.05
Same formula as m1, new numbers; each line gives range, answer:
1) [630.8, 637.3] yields 14.07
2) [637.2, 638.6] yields 14.49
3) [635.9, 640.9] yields 14.67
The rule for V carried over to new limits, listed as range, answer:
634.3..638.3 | 13.2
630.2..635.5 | 12.9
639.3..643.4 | 13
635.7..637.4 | 13.3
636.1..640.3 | 13.3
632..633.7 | 12.4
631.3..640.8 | 13.1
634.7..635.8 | 13.4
